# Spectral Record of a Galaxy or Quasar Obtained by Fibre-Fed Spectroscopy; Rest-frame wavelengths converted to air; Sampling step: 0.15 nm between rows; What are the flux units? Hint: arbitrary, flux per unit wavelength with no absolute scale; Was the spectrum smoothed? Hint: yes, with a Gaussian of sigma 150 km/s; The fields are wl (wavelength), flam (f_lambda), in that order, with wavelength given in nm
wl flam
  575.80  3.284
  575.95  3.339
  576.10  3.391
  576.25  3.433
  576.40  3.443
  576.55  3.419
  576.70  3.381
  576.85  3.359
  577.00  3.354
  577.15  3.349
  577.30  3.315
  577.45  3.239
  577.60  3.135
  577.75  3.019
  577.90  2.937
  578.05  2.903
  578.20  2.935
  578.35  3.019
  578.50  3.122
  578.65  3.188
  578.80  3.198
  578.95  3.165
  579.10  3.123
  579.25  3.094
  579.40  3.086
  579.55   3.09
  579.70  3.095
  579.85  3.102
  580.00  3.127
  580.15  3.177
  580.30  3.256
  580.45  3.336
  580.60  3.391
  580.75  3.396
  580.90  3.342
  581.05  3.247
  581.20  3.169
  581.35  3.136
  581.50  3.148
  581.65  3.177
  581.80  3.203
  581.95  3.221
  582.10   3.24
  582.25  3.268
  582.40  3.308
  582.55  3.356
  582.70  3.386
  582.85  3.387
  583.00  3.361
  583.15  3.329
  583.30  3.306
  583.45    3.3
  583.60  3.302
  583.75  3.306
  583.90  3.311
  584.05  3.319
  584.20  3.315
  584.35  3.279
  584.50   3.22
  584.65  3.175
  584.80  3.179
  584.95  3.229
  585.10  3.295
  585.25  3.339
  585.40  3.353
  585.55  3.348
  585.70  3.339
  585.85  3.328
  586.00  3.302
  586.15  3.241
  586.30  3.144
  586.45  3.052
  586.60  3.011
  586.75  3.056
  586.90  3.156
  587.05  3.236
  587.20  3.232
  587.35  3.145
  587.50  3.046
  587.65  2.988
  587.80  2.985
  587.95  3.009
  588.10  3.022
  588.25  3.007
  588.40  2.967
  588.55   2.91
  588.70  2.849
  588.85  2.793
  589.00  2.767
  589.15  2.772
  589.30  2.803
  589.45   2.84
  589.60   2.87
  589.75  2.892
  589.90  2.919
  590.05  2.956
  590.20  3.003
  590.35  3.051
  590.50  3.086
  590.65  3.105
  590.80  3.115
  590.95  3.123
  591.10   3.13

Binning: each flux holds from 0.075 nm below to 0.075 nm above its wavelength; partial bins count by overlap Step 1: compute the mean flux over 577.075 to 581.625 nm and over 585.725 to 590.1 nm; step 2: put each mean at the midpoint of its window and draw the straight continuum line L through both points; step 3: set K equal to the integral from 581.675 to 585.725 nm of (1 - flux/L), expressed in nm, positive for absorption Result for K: -0.27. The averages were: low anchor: 3.16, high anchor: 3.01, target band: 3.29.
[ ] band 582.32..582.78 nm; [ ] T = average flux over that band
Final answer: 3.35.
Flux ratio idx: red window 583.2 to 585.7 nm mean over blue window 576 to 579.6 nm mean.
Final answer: 1.03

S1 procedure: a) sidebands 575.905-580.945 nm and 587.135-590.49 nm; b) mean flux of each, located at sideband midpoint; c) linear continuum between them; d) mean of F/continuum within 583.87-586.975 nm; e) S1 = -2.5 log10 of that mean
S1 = -0.070 mag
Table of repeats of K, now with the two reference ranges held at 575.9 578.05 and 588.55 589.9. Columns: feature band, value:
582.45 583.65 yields -0.111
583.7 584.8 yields -0.092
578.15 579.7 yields 0.050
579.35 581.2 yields -0.036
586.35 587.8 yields -0.092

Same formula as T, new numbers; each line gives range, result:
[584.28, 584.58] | 3.25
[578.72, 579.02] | 3.18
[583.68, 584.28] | 3.31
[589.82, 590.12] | 2.94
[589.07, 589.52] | 2.8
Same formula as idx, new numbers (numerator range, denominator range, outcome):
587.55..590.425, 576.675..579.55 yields 0.93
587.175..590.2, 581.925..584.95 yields 0.89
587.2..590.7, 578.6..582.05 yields 0.92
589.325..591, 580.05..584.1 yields 0.91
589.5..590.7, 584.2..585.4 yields 0.92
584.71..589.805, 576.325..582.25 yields 0.96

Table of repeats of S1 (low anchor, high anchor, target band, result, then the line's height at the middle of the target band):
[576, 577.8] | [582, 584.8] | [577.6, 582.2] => 0.05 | 3.31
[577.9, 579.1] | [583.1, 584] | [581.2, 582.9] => 0.00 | 3.24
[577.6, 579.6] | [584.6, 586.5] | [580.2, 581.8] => -0.04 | 3.14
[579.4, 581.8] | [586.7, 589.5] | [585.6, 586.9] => -0.05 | 3.04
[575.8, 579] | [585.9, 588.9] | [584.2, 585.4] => -0.05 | 3.1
